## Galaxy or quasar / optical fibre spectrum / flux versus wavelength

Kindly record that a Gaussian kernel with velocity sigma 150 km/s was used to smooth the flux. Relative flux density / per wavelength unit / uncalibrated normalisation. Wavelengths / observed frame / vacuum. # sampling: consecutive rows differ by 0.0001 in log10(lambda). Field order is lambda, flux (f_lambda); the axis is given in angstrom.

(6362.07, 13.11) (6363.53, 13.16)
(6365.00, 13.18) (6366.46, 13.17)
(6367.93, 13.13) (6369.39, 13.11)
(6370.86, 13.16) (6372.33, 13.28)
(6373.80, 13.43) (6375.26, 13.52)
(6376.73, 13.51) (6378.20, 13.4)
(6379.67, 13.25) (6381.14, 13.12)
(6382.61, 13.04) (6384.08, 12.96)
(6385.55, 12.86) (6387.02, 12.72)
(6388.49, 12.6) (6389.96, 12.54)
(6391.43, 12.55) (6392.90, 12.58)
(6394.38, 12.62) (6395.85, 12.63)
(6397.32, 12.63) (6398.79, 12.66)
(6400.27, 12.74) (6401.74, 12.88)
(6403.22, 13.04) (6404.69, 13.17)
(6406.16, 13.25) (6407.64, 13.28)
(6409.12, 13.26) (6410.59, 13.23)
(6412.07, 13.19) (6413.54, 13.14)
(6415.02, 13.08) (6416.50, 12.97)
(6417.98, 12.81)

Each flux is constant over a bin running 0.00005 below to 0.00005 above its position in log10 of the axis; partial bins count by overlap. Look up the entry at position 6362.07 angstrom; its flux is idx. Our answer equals 13.11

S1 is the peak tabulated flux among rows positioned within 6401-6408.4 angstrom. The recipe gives 13.28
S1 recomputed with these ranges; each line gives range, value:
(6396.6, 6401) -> 12.74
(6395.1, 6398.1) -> 12.63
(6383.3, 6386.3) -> 12.96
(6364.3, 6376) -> 13.52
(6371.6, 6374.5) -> 13.43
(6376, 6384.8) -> 13.51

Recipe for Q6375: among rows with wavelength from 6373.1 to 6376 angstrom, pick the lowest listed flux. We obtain 13.43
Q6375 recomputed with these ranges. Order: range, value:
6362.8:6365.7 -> 13.16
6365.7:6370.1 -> 13.11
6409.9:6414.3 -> 13.14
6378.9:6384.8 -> 12.96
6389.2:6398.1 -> 12.54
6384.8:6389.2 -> 12.6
